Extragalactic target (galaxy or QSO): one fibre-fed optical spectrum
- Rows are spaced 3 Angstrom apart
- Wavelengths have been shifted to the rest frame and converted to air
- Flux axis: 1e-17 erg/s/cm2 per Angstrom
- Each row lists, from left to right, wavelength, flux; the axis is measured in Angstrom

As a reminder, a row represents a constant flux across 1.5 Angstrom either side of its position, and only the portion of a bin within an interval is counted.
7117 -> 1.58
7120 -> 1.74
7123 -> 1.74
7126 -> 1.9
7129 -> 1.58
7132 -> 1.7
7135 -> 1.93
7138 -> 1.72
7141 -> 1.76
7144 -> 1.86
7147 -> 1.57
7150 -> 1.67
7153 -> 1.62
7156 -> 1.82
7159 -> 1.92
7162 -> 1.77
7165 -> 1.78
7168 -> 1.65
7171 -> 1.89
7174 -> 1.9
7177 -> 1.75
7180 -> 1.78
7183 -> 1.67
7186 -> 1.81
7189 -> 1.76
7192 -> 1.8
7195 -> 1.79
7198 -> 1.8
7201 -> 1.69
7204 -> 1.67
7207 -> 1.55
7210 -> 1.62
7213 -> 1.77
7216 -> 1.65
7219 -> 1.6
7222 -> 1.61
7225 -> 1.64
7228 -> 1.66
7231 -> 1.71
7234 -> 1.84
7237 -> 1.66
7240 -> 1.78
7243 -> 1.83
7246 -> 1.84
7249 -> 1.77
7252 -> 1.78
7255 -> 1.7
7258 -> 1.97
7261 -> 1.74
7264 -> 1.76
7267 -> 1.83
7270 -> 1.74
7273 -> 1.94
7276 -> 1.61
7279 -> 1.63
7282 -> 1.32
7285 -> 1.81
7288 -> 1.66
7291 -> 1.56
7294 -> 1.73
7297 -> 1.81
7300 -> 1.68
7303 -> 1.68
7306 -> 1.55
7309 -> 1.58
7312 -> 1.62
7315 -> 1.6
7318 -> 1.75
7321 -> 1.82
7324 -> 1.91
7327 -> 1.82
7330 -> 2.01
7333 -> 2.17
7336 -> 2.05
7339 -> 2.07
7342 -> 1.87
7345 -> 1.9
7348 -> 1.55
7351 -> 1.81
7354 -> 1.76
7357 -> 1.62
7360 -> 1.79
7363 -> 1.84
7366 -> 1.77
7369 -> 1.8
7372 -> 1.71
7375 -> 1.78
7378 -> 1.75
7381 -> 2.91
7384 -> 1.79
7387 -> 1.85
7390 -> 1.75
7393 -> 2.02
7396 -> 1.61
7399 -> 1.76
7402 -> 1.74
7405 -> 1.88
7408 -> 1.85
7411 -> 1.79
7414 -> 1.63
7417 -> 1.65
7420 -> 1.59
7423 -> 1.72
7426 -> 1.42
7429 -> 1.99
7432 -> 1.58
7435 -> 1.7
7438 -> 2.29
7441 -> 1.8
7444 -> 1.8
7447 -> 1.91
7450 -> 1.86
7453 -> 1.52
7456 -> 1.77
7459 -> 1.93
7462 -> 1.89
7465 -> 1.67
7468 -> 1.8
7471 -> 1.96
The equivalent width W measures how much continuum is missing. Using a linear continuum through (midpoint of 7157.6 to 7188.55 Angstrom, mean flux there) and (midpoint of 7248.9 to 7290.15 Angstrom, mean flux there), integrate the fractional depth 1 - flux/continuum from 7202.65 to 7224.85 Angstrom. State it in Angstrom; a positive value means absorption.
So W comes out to 1.6 Angstrom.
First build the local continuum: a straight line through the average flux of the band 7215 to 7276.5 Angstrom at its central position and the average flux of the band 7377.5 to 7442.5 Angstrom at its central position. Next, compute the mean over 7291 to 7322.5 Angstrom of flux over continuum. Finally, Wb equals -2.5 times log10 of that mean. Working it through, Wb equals 0.06 mag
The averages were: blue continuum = 1.75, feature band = 1.68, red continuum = 1.82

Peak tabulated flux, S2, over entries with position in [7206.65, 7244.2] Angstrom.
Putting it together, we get 1.84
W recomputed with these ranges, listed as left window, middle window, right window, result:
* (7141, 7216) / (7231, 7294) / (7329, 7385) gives 2.6 Angstrom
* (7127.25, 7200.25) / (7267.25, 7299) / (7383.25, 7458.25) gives 1.4 Angstrom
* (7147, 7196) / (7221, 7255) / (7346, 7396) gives 1.0 Angstrom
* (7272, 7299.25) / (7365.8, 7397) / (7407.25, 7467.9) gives -2.9 Angstrom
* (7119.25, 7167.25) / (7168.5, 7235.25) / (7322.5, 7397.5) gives 2.3 Angstrom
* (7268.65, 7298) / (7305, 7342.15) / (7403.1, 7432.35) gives -3.2 Angstrom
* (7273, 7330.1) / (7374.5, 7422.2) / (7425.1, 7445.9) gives -1.5 Angstrom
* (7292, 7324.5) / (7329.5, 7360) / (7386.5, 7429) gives -2.9 Angstrom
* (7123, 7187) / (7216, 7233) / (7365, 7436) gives 1.2 Angstrom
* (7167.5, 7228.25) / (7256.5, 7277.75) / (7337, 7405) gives -0.3 Angstrom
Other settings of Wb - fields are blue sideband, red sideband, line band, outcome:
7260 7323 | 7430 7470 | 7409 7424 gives 0.067 mag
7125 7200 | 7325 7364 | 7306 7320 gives 0.134 mag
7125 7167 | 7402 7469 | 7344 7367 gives 0.010 mag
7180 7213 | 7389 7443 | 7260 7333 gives 0.011 mag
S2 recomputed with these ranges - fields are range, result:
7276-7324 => 1.91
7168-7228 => 1.9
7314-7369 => 2.17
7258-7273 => 1.97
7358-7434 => 2.91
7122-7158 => 1.93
